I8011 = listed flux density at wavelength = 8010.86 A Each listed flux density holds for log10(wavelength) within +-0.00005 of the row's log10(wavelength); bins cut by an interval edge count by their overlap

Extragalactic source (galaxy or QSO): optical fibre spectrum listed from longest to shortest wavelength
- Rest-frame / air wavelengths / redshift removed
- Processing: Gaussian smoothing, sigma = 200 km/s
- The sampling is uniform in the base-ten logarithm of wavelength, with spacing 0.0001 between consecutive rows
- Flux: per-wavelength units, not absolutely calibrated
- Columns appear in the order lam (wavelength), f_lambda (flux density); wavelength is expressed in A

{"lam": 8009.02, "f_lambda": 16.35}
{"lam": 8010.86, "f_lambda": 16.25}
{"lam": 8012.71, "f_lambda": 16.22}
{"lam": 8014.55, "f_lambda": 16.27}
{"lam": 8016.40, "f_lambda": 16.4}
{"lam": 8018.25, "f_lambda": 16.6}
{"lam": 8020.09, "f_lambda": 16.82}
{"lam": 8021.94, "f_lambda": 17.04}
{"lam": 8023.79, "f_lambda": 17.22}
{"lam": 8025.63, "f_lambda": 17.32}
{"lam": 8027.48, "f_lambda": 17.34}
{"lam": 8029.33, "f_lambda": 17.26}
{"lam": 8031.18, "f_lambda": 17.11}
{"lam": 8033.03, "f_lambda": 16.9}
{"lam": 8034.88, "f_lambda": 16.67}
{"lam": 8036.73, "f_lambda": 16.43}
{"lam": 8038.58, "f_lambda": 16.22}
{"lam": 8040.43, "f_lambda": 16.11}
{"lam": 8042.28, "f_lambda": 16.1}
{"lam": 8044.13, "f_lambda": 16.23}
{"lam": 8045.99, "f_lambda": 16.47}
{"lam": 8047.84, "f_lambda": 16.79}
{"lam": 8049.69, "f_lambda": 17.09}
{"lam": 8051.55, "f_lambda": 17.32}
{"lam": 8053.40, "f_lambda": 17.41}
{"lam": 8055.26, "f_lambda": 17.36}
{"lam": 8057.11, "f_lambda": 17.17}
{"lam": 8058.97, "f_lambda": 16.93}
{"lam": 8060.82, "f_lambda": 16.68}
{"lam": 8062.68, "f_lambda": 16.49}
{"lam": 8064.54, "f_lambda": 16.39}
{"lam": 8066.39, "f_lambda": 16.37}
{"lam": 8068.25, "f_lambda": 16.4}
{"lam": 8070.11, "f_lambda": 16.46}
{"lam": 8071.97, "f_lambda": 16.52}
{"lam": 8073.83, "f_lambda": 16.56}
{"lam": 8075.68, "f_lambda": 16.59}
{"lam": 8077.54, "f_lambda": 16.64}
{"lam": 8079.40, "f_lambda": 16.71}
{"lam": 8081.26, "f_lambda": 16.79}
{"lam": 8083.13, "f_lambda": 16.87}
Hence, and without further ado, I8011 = 16.25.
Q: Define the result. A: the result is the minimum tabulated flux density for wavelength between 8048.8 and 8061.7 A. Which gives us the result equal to 16.68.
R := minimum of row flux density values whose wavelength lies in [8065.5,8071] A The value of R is 16.37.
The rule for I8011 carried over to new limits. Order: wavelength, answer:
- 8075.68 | 16.59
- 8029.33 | 17.26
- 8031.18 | 17.11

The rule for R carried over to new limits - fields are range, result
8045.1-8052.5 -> 16.47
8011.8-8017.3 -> 16.22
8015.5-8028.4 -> 16.4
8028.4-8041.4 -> 16.11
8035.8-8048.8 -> 16.1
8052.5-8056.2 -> 17.36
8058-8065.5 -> 16.39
